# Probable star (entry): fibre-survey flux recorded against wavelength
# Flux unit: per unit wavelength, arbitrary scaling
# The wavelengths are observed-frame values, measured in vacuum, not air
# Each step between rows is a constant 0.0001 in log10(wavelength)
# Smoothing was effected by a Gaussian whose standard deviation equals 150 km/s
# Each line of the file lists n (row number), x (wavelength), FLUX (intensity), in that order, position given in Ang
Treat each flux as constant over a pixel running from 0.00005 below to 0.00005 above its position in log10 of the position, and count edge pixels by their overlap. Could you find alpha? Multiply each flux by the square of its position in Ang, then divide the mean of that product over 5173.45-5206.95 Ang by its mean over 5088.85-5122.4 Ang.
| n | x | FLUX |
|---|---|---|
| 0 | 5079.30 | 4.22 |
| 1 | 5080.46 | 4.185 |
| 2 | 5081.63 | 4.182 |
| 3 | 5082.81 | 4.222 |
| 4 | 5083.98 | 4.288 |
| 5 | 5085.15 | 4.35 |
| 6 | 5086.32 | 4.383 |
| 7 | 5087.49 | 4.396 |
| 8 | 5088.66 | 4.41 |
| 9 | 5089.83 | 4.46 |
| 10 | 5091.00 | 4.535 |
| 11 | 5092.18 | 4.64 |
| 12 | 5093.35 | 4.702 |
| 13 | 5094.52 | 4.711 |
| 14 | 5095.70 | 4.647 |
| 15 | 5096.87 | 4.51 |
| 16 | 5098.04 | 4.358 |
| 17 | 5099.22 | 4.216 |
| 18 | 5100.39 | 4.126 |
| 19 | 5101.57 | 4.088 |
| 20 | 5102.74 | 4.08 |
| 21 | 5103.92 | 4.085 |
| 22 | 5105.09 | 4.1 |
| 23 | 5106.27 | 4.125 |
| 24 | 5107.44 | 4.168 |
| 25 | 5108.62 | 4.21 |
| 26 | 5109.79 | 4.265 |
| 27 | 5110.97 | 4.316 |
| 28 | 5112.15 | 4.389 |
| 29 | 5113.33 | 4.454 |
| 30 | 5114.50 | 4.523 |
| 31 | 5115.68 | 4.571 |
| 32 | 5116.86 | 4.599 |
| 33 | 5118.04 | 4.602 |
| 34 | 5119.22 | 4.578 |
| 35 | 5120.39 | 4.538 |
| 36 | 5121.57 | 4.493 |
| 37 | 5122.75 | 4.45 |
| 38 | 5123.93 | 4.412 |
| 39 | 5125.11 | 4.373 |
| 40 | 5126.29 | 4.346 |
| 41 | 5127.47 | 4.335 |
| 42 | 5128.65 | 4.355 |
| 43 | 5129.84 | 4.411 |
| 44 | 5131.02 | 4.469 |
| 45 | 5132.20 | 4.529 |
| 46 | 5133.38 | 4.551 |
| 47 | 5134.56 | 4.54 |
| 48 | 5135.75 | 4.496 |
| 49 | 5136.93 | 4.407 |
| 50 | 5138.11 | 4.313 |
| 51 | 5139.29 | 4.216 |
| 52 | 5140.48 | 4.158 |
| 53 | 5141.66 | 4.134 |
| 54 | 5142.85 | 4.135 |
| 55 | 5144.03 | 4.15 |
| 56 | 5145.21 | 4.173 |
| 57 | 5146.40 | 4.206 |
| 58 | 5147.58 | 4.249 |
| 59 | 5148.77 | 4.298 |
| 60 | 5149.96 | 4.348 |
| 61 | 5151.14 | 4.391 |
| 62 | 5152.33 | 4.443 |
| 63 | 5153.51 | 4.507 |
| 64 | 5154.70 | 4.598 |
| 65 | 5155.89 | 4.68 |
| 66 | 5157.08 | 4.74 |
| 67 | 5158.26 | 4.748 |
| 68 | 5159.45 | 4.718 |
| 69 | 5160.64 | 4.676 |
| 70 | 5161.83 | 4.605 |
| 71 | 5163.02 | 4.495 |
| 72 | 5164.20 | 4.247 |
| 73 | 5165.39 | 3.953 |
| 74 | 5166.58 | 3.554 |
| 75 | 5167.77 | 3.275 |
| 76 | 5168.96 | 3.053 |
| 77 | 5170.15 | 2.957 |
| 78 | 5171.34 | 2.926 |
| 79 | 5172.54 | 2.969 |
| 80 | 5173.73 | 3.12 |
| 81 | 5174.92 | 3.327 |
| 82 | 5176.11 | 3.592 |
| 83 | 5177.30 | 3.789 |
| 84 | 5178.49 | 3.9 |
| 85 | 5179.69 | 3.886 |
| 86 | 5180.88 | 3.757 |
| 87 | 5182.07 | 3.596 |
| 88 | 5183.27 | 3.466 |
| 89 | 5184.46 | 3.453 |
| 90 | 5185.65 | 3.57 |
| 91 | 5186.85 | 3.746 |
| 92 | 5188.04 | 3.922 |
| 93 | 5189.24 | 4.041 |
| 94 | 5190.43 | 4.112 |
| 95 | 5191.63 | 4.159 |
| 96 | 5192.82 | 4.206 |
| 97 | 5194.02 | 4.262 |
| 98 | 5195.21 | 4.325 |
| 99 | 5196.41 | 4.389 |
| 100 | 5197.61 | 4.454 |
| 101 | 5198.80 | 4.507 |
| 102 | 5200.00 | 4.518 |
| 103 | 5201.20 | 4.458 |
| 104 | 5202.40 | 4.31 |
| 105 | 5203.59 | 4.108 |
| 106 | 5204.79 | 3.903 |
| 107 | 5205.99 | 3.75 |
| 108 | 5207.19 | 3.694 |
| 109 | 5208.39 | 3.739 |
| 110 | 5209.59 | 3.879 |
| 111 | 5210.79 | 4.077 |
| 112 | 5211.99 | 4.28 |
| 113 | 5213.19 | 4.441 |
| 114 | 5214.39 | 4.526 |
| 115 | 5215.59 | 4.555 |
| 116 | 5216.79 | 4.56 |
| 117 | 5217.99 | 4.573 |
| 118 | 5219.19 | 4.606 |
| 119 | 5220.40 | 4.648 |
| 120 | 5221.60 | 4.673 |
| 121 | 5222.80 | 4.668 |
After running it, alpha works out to 0.93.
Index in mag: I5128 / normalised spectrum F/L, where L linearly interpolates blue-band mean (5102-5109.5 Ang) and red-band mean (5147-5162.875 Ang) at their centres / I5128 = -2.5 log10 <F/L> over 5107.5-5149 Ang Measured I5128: -0.01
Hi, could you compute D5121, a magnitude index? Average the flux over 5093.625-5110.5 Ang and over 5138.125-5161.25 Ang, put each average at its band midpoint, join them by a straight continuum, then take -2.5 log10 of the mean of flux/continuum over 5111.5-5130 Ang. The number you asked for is -0.04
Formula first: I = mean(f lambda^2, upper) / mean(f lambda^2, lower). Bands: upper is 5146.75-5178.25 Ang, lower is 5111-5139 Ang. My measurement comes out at 0.91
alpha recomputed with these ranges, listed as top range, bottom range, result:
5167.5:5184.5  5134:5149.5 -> 0.81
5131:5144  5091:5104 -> 1.00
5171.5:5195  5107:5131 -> 0.86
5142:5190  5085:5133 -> 0.92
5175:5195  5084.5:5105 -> 0.91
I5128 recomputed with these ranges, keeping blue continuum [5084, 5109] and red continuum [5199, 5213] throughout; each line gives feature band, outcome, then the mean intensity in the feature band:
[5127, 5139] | -0.04 mag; 4.44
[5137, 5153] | -0.01 mag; 4.26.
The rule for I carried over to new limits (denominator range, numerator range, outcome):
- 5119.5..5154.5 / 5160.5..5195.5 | 0.87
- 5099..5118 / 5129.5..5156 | 1.03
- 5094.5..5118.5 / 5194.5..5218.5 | 1.02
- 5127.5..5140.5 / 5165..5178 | 0.76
